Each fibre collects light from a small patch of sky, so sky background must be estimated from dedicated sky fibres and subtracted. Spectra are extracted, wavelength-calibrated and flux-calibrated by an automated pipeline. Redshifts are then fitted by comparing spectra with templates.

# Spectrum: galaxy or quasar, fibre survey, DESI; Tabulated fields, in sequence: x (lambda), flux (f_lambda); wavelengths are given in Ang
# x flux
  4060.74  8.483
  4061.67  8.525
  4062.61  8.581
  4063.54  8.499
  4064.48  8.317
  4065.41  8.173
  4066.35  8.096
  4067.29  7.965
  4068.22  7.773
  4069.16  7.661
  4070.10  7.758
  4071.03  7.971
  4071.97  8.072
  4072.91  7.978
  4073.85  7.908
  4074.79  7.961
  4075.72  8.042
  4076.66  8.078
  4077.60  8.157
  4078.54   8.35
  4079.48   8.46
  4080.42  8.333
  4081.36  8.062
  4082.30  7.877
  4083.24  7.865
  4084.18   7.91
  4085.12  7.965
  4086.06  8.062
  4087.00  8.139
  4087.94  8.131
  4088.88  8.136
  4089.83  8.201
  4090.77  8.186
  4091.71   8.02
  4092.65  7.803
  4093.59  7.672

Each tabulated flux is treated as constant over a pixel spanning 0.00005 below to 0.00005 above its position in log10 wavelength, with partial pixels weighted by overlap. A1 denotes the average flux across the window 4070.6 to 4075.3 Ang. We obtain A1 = 7.98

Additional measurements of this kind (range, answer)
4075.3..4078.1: 8.09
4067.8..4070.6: 7.74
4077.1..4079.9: 8.31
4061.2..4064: 8.55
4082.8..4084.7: 7.89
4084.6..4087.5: 8.06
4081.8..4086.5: 7.94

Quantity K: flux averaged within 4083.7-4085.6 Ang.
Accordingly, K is 7.94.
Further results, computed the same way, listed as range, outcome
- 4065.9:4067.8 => 8.04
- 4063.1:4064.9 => 8.39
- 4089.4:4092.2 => 8.15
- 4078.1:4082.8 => 8.21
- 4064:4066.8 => 8.19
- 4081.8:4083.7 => 7.87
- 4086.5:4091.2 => 8.15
